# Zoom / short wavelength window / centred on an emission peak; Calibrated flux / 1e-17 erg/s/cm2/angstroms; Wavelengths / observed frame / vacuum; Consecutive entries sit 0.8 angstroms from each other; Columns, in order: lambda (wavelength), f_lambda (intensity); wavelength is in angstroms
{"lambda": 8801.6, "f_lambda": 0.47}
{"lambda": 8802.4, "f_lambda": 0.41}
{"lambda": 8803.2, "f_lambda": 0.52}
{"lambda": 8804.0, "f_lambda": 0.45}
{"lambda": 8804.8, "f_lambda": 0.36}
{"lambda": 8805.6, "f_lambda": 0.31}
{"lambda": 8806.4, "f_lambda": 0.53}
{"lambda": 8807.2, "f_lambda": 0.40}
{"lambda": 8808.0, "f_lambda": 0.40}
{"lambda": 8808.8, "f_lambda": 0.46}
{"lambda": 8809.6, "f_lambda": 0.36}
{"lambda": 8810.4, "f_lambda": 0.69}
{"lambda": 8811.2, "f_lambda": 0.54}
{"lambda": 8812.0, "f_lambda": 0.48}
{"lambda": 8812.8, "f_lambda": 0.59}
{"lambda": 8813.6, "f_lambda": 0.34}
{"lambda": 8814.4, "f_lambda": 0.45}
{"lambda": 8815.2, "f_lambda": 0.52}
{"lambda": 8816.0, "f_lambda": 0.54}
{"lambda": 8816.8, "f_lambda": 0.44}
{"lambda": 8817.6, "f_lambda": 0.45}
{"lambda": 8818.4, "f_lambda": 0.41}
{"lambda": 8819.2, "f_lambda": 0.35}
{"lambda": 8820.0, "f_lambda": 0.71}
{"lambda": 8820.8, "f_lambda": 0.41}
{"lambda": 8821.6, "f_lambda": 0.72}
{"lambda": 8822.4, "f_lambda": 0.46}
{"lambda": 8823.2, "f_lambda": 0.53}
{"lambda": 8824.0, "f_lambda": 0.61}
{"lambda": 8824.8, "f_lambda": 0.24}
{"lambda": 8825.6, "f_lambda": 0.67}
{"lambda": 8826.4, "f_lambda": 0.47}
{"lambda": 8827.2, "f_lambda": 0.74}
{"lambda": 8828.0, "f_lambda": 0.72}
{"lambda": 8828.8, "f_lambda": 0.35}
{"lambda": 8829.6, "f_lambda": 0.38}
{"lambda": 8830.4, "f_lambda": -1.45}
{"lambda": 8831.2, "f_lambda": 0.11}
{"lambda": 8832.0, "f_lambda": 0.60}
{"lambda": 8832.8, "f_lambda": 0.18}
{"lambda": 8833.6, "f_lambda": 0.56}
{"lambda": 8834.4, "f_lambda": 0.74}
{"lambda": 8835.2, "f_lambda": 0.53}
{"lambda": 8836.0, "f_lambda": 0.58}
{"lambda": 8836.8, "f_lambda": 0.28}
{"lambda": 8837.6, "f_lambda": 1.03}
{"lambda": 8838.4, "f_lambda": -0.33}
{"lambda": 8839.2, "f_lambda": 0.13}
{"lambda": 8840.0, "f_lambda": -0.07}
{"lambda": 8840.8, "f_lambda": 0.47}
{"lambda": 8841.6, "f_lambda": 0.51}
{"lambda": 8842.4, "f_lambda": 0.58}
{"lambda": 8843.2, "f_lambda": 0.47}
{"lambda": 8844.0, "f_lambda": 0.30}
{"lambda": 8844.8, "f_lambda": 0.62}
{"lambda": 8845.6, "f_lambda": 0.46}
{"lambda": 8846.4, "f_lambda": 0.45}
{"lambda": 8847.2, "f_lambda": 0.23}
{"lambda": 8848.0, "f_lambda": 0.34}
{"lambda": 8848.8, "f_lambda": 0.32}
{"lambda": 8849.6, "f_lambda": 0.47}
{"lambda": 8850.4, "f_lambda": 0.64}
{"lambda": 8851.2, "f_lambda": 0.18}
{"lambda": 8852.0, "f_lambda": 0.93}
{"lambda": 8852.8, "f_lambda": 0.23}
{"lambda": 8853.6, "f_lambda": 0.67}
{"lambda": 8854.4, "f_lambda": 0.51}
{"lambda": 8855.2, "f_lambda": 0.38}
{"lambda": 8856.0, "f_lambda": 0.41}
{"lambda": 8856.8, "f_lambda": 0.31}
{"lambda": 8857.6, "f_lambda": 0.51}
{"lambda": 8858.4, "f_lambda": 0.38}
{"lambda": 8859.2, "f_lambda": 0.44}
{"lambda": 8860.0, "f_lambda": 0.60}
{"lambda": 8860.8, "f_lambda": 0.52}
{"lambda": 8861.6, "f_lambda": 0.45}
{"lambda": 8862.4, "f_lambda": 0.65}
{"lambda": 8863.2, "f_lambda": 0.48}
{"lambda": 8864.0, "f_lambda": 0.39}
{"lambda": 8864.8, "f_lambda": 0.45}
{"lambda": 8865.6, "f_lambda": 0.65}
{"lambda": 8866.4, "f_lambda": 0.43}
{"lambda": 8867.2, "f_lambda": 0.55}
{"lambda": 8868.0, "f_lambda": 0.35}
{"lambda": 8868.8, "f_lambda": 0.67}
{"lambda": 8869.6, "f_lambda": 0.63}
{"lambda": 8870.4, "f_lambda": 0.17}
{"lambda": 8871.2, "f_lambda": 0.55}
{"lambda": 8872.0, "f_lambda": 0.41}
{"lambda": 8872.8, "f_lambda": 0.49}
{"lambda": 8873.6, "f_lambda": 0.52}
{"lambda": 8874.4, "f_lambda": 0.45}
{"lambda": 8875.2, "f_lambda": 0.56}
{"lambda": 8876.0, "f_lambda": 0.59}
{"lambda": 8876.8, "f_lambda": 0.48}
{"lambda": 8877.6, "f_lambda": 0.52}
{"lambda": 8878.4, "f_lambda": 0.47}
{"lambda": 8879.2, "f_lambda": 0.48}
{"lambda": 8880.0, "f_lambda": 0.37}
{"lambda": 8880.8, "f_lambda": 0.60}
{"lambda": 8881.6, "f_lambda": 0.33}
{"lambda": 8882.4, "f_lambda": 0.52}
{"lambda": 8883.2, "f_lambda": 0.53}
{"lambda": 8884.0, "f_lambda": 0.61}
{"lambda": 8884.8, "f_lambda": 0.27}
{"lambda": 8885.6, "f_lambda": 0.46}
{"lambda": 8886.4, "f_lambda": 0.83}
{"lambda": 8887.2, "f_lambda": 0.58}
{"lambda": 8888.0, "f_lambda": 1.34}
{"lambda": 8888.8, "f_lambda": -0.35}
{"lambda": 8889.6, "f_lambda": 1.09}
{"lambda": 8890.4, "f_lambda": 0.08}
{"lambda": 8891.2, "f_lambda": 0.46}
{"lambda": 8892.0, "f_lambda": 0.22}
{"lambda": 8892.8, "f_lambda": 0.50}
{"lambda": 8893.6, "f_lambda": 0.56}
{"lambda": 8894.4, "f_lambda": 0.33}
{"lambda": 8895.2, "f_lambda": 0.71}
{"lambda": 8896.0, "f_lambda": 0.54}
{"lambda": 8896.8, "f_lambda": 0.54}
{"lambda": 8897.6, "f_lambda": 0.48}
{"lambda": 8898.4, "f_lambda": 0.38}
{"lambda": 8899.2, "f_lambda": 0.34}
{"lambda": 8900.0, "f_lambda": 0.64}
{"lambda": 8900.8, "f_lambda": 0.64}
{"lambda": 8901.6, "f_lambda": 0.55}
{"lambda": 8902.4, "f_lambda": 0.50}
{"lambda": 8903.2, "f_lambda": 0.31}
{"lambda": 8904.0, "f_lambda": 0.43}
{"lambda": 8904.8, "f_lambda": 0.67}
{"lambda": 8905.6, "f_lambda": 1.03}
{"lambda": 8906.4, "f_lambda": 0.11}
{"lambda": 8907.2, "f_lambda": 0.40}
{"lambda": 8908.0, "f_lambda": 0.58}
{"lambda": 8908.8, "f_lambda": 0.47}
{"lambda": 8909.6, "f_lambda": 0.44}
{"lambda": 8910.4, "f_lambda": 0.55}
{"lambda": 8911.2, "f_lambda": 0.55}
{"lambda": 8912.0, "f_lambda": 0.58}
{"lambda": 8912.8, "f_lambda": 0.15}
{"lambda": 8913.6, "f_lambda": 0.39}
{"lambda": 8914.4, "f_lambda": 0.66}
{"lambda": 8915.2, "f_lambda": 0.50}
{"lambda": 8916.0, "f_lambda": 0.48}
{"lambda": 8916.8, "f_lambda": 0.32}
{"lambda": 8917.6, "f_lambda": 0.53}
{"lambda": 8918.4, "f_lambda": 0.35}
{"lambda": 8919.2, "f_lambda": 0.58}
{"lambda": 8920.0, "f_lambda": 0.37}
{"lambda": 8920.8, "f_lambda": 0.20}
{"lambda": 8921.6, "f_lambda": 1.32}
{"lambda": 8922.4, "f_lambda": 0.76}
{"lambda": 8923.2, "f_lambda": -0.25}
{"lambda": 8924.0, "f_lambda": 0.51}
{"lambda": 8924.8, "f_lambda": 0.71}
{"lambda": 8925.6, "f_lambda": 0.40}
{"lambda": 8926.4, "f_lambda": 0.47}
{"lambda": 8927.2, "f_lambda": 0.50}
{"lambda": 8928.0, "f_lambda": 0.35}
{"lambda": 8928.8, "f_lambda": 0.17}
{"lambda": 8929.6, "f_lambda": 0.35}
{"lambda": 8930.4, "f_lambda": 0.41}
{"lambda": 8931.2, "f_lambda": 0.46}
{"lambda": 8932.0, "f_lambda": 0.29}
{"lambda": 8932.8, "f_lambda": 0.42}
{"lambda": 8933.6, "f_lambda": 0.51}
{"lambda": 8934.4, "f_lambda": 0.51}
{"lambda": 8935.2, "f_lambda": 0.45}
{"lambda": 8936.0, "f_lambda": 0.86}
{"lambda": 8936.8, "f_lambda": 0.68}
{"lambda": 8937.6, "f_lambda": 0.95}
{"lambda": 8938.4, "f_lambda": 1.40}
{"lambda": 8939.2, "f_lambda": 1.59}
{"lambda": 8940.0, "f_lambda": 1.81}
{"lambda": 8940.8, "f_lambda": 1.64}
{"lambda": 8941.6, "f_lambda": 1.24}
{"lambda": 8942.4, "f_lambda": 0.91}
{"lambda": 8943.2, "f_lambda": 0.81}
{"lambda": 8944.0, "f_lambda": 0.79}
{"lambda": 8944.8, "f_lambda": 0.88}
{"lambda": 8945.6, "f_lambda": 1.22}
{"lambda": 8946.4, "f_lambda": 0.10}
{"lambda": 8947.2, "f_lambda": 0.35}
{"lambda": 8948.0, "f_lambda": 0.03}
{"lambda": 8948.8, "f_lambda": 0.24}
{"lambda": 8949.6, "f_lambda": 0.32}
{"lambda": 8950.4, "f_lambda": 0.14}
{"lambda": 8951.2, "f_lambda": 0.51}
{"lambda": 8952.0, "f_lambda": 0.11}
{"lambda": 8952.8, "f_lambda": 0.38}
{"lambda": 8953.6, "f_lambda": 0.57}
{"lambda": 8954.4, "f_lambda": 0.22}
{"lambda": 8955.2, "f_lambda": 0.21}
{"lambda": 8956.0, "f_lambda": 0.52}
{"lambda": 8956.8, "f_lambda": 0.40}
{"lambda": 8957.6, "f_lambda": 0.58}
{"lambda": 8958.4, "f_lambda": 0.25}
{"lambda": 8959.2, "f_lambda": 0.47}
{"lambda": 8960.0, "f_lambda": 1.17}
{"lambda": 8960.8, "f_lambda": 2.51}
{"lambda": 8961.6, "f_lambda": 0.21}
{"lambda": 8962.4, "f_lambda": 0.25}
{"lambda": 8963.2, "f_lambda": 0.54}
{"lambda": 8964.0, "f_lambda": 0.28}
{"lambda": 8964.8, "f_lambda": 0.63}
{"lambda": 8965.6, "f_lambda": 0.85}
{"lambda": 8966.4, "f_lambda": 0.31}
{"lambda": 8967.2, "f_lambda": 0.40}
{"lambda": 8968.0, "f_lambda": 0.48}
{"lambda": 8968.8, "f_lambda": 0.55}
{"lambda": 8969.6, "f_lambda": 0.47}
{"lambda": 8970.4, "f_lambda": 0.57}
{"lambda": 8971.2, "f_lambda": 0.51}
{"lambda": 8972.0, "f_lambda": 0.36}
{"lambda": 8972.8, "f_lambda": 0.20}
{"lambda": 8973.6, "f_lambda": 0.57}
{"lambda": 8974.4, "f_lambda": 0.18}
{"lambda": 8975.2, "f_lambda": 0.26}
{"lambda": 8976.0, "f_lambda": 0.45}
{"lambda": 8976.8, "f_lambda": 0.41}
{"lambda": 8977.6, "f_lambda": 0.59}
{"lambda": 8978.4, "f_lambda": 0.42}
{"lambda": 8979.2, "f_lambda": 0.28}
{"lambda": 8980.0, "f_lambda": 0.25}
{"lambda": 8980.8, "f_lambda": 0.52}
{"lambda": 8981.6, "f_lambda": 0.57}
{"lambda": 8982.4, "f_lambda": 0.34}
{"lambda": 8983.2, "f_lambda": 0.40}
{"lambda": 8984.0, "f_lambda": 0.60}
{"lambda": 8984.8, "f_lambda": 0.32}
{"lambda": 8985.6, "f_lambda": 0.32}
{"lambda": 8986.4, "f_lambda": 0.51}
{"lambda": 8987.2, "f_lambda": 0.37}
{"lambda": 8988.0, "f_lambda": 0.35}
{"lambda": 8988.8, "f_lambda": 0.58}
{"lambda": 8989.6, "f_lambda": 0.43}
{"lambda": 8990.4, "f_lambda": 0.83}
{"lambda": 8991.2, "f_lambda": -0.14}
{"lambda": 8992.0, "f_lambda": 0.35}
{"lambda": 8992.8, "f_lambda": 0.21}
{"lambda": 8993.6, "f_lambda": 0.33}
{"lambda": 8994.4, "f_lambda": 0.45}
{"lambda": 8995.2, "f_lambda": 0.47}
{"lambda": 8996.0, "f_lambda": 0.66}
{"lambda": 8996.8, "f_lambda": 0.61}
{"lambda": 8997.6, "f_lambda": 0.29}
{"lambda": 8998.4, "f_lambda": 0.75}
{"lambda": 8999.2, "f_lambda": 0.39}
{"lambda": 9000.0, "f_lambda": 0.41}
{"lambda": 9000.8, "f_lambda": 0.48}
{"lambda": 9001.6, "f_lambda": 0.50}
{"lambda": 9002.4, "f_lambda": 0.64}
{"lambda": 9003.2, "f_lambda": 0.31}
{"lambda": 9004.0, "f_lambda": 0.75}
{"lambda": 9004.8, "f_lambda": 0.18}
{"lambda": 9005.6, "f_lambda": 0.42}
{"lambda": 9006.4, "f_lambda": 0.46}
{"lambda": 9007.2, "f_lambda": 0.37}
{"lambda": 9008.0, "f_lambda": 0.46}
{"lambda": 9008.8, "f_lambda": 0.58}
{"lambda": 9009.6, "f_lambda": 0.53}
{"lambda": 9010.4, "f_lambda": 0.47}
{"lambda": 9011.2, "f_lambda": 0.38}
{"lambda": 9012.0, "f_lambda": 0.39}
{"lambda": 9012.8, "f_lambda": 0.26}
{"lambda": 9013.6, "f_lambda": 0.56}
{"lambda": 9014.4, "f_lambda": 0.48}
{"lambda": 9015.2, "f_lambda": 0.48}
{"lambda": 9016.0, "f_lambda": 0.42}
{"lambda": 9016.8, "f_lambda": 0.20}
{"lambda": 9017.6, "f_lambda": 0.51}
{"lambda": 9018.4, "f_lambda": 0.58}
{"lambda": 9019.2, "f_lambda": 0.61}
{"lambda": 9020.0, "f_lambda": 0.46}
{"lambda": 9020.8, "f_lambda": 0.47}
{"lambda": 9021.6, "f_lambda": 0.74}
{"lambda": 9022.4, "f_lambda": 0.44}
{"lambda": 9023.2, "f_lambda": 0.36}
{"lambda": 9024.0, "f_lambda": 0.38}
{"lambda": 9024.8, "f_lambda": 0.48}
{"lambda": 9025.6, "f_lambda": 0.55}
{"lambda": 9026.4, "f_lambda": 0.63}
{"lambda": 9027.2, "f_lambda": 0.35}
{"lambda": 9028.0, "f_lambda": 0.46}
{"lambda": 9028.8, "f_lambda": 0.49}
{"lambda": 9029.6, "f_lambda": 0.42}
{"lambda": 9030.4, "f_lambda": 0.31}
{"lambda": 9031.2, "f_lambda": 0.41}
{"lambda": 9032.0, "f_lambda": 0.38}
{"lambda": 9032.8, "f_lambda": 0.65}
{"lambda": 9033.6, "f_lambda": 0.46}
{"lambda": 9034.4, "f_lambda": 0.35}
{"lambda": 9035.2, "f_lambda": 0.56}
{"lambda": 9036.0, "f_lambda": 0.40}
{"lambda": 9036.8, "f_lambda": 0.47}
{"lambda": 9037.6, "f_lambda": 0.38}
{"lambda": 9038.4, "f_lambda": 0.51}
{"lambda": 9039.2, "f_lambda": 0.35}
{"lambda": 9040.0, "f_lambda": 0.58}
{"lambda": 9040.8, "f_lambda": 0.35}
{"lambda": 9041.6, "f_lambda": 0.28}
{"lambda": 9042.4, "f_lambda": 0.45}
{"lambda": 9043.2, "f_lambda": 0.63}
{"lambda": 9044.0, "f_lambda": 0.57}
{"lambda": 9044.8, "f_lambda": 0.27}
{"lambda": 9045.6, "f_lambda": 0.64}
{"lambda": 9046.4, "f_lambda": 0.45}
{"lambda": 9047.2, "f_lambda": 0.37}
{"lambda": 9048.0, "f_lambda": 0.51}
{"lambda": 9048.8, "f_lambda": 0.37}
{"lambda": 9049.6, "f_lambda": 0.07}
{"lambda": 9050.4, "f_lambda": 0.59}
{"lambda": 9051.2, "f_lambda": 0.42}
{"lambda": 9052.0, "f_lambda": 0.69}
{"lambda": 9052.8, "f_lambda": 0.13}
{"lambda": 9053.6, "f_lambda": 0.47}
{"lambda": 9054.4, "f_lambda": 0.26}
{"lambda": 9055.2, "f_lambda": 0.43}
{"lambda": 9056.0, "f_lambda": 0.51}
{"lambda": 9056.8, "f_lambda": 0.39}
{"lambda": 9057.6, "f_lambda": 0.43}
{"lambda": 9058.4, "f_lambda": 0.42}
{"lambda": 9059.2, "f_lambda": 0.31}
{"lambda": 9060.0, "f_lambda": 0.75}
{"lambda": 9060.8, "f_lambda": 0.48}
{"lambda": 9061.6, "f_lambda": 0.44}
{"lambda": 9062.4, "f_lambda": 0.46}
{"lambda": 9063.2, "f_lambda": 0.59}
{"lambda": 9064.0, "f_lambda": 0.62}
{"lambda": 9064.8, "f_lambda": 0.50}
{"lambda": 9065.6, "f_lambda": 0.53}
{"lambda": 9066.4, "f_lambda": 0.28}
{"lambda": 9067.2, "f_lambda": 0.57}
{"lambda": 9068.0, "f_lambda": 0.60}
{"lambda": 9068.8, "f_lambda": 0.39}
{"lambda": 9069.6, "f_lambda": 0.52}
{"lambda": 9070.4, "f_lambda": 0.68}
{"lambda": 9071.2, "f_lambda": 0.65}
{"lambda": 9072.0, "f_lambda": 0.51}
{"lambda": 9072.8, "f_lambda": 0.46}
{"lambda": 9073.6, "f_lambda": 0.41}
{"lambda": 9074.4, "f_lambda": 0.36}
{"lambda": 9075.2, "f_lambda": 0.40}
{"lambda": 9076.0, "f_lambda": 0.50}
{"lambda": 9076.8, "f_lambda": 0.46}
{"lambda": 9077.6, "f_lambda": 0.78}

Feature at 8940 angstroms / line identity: Hbeta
